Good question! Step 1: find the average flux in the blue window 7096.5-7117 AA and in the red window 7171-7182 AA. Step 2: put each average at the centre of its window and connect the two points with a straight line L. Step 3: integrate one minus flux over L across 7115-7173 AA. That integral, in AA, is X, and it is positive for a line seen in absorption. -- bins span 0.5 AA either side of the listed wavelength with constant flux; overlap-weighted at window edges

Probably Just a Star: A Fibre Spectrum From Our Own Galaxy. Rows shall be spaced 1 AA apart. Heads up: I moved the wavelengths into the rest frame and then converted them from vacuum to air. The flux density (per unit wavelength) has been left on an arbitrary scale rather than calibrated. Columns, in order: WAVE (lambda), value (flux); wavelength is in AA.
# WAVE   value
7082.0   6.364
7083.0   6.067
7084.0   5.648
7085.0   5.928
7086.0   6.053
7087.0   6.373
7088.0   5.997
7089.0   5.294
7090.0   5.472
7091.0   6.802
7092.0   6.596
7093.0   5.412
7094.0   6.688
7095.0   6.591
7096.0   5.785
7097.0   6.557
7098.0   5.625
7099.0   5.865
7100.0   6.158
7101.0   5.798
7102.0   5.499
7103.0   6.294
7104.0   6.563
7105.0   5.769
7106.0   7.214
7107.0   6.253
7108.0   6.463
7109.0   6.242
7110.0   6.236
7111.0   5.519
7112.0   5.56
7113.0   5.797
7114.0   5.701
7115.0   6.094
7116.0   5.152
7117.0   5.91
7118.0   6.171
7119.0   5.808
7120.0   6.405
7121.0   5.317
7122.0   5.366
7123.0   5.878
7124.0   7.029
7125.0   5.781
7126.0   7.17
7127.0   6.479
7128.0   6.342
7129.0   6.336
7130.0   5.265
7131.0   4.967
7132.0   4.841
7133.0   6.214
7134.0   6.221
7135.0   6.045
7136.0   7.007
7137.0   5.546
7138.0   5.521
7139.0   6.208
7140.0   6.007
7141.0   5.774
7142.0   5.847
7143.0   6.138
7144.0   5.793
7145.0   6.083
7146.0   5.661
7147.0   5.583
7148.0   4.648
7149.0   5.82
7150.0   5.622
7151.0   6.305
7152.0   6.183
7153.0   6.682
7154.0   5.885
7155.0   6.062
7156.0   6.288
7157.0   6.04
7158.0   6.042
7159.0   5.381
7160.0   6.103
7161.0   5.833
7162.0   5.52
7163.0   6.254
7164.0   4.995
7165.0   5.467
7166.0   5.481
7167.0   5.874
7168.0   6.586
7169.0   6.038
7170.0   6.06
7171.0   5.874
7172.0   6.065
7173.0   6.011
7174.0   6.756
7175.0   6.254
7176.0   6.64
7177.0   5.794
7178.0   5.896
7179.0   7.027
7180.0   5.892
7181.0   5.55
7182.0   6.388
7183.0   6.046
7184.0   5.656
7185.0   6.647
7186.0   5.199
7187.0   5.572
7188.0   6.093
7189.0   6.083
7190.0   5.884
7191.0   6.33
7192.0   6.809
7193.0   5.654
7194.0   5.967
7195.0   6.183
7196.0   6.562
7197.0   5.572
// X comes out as 1.8 AA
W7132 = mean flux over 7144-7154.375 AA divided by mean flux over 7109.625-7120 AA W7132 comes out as 1.0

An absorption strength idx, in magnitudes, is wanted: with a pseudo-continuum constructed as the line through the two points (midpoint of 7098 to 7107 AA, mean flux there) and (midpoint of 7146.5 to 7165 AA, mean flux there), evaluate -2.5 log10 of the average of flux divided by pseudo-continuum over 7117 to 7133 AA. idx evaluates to 0.01 mag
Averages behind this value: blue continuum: 6.12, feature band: 5.95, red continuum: 5.84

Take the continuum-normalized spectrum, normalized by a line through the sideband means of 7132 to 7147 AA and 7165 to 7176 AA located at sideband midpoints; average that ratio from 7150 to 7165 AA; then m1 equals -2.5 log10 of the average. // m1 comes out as 0.017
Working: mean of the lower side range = 5.95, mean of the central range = 5.94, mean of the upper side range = 6.1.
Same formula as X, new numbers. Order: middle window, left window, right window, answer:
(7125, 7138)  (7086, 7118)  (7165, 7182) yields 0.1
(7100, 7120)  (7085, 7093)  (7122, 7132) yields 0.1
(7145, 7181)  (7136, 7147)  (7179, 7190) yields -0.2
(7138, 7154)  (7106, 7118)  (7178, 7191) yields 0.3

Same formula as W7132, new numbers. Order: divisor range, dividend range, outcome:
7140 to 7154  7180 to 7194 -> 1.02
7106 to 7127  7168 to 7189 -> 1.01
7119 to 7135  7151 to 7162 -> 1.01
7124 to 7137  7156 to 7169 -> 0.96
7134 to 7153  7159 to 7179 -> 1.01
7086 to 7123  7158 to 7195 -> 1.00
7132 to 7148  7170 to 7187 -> 1.03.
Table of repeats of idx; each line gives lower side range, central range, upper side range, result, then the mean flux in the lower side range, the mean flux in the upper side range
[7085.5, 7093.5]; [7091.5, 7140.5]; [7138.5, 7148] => -0.020 mag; 6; 5.83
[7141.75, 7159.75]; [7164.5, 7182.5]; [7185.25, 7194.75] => -0.027 mag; 5.9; 5.98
